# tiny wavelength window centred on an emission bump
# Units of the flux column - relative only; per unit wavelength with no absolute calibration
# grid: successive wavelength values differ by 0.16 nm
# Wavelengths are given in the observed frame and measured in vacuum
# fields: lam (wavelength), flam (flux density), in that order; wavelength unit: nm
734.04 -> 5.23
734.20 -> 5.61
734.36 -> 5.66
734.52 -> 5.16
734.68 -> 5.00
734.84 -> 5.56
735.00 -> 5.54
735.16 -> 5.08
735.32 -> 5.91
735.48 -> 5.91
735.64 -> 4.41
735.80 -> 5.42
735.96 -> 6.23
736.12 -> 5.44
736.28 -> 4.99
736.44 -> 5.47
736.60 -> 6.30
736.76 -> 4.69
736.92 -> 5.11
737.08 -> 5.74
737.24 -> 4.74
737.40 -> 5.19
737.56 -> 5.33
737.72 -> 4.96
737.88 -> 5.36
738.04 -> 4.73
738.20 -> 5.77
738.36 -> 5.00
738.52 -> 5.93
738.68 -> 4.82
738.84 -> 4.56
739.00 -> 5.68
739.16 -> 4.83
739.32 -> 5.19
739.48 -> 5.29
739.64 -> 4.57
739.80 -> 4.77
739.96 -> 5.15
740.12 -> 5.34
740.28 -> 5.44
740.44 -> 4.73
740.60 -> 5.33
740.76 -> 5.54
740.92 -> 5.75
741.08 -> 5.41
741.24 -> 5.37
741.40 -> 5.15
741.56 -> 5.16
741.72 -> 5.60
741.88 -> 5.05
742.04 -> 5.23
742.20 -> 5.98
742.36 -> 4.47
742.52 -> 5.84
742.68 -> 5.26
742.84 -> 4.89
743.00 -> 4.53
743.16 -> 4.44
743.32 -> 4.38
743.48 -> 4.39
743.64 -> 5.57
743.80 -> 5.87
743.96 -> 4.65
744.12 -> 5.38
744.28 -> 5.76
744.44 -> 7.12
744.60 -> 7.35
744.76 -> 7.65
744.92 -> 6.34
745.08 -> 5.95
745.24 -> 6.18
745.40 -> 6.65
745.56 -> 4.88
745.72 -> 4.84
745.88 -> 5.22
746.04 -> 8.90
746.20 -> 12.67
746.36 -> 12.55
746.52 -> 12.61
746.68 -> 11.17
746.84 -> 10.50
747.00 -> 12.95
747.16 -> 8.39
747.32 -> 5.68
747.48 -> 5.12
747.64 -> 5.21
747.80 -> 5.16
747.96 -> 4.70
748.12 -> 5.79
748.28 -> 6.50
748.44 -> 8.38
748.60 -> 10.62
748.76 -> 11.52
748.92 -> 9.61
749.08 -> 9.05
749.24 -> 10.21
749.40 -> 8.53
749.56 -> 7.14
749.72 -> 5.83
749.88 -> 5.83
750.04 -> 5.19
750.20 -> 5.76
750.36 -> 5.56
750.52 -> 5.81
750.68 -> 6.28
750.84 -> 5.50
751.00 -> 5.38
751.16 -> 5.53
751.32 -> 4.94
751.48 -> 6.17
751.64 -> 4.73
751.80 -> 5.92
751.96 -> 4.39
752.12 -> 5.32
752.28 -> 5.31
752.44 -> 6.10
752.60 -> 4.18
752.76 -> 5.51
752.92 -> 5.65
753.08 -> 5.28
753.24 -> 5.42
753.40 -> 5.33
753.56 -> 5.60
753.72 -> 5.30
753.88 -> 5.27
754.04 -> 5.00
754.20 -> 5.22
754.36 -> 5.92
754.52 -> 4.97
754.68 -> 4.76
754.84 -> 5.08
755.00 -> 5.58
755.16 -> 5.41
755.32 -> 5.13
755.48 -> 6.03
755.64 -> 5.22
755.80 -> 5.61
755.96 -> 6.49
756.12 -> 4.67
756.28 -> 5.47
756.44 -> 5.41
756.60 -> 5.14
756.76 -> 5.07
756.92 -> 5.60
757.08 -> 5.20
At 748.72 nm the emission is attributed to [N II]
